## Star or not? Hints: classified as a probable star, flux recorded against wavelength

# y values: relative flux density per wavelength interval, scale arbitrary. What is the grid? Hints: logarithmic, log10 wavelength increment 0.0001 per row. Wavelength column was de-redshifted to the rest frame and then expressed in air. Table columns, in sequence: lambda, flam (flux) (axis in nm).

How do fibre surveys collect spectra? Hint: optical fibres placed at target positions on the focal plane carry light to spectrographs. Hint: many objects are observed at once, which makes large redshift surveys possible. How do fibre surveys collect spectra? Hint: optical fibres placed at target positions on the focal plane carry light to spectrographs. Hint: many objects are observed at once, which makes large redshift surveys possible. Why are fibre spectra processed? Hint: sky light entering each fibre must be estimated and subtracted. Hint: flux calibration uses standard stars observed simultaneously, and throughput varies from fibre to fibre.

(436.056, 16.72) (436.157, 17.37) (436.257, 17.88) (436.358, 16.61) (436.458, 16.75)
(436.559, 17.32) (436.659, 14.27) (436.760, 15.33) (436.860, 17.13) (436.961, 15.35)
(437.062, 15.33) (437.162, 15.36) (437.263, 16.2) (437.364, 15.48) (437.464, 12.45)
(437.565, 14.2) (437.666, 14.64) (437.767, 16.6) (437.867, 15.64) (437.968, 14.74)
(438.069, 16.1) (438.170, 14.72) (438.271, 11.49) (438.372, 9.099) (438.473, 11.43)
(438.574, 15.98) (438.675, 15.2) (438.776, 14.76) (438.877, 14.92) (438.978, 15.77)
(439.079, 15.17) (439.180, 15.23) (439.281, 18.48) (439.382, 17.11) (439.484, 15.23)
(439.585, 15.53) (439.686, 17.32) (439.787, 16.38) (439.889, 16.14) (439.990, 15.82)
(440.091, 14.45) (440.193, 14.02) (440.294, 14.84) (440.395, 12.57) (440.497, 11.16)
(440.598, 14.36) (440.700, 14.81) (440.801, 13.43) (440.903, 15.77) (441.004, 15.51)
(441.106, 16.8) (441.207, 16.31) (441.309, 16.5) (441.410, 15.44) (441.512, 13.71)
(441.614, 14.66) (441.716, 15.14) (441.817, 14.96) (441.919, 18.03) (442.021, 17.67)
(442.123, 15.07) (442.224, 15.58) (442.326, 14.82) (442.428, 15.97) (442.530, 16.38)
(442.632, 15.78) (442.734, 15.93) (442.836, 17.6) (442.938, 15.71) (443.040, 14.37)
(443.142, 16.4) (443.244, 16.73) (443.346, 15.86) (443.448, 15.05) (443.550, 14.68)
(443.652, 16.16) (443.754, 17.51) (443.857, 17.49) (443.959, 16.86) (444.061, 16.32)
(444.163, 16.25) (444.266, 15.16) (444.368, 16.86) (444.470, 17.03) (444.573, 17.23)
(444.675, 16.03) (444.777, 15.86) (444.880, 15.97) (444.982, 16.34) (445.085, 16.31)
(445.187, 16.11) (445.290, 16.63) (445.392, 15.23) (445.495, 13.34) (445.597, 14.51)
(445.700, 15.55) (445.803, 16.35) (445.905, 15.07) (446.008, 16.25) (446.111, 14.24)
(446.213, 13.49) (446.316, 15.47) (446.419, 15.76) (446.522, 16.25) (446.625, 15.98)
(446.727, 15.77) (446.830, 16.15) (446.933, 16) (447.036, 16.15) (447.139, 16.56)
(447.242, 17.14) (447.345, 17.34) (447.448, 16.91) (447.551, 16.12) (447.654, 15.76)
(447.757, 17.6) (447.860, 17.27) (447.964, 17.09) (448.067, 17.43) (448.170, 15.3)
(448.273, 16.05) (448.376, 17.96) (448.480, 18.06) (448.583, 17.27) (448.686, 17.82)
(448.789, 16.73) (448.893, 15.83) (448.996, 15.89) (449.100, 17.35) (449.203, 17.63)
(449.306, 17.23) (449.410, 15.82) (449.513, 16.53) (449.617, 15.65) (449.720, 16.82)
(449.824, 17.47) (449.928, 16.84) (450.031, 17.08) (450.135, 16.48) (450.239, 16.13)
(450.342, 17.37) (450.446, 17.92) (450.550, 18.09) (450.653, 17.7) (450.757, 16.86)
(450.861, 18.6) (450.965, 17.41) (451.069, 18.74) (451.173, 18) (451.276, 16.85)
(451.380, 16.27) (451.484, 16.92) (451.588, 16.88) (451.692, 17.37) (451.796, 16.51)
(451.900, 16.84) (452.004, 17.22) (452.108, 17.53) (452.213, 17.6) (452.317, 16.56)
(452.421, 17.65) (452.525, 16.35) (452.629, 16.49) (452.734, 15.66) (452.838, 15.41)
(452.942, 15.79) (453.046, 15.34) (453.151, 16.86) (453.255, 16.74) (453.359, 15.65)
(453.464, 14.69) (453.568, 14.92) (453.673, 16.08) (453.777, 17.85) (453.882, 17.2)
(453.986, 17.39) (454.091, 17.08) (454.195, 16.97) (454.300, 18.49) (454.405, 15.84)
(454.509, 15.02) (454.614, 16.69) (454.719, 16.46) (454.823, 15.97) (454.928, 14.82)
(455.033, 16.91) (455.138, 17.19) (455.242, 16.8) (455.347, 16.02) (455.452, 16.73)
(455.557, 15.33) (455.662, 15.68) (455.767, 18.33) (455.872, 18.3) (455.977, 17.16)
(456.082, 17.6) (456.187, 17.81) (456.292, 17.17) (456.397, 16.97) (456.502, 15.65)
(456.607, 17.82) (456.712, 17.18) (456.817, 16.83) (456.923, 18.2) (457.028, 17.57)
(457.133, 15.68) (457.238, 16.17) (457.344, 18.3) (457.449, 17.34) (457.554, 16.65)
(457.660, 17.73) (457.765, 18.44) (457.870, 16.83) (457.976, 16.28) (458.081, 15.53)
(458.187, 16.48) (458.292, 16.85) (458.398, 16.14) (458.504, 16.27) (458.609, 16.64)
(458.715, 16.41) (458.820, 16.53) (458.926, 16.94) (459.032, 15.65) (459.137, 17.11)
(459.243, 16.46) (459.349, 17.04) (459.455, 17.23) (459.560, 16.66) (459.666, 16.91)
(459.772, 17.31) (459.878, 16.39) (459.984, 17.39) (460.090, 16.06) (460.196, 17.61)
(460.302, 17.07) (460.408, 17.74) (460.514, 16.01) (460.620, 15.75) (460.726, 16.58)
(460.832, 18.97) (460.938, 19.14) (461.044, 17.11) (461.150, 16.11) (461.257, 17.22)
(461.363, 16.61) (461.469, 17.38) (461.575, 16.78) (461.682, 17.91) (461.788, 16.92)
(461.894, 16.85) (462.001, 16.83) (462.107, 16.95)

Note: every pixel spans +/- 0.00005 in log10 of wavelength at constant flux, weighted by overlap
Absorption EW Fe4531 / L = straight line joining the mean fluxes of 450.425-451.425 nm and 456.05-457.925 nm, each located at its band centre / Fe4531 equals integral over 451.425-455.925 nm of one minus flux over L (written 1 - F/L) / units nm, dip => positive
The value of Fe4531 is 0.23 nm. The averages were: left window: 17.7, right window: 17.2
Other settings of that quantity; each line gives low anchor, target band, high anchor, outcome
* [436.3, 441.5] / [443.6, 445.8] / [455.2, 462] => -0.07 nm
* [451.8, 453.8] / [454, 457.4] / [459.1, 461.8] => -0.04 nm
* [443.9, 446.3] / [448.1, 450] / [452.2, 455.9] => -0.09 nm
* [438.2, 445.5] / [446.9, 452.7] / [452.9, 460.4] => -0.29 nm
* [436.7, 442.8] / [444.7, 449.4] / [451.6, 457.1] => -0.09 nm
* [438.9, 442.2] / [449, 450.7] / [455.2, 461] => -0.08 nm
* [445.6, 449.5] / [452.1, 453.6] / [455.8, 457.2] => 0.06 nm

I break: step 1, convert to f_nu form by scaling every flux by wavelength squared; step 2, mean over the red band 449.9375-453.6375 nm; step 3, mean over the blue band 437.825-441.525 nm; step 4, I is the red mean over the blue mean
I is 1.2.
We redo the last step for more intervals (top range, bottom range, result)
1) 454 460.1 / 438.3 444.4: 1.17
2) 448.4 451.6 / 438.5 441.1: 1.18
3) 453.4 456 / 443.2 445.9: 1.08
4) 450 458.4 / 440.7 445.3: 1.11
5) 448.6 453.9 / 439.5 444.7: 1.12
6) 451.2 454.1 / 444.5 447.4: 1.08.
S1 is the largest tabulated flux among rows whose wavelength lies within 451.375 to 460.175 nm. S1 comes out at 18.49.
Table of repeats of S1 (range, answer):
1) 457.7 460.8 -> 18.44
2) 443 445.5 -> 17.51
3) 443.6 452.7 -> 18.74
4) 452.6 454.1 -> 17.85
